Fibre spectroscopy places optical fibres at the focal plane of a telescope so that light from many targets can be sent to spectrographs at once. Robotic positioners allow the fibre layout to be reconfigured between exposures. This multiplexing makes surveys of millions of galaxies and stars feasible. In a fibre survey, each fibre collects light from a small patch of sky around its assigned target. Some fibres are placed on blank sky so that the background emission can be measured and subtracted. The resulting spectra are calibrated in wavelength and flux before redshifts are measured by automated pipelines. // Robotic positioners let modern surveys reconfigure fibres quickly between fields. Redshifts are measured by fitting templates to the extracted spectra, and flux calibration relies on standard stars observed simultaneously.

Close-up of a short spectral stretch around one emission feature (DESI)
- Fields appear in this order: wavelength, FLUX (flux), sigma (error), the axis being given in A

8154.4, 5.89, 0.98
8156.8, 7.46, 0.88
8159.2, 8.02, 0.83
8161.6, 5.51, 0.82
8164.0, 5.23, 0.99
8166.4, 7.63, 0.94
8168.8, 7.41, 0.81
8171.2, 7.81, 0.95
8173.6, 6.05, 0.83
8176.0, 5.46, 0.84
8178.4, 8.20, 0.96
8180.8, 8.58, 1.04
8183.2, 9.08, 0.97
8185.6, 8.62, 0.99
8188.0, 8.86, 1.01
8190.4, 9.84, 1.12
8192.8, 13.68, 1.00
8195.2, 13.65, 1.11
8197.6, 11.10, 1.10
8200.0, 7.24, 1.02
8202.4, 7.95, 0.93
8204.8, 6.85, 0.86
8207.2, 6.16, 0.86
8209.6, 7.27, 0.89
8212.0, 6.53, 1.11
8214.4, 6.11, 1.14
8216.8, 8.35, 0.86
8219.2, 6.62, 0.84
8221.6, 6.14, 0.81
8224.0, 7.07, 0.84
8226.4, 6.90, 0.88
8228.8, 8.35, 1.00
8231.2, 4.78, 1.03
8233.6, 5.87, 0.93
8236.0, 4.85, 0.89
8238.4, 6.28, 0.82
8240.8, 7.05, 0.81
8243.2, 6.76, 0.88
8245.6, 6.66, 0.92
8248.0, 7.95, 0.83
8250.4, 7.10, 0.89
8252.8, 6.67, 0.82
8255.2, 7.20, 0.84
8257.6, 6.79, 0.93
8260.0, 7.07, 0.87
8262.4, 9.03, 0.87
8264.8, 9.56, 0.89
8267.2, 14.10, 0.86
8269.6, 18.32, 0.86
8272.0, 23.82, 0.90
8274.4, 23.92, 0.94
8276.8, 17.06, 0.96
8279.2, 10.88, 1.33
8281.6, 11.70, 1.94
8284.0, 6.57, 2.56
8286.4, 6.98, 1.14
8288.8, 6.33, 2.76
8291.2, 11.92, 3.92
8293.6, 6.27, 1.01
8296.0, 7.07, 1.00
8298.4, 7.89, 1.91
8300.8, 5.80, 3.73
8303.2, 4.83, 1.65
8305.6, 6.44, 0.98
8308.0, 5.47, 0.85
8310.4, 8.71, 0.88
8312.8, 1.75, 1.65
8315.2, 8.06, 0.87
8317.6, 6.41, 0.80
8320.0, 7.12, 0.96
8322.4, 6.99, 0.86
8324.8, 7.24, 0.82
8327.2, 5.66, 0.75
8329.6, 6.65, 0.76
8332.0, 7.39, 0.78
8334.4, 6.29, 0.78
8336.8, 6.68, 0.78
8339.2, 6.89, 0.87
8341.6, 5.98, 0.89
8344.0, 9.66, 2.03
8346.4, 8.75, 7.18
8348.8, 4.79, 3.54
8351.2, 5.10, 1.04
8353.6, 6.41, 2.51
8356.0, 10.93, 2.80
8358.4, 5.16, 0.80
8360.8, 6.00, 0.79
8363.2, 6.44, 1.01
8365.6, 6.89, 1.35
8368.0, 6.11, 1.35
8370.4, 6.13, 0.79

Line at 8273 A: [O III] 5007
